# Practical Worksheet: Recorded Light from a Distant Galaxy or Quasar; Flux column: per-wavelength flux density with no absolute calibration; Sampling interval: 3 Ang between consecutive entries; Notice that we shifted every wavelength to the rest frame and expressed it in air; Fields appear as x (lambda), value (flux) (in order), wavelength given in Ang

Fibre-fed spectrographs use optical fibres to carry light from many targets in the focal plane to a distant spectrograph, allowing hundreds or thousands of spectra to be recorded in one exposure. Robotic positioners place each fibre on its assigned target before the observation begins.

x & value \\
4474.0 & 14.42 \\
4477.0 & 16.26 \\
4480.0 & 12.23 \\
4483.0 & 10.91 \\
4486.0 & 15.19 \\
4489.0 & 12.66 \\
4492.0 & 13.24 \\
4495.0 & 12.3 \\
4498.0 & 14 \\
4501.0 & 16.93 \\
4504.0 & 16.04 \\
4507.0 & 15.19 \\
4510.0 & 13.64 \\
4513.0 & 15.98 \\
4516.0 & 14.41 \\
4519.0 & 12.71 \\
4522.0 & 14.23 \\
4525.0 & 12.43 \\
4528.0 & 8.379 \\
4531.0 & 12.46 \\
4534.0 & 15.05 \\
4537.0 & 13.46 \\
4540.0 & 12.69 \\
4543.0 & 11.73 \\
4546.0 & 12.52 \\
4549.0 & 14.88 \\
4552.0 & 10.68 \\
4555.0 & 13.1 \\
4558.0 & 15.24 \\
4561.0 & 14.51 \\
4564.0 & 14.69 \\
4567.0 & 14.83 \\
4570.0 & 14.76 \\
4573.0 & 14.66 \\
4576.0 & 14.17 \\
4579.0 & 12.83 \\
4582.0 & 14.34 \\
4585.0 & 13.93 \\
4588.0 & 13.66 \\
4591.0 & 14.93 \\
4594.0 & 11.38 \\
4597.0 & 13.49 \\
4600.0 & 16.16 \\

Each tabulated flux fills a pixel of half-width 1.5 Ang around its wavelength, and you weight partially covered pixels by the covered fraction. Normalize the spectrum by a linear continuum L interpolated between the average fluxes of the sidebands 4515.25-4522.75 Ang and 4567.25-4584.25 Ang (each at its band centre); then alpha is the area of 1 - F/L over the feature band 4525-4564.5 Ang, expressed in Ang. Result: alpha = 2.7 Ang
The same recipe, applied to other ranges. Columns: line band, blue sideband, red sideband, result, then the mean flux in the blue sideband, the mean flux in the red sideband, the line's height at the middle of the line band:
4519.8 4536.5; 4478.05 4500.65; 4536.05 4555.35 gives 0.3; 13.2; 12.7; 12.8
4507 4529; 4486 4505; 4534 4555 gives 0.4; 14.2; 12.9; 13.6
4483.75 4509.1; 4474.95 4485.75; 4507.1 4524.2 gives -1.0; 13.4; 14.2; 13.8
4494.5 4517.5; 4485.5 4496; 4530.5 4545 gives -3.0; 13.2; 13.1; 13.2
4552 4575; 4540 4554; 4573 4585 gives -1.8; 12.5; 13.9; 13.2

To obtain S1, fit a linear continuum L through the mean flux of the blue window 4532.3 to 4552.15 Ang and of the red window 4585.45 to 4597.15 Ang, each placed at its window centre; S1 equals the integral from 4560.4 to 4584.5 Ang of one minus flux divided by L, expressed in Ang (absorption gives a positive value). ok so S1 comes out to -1.8 Ang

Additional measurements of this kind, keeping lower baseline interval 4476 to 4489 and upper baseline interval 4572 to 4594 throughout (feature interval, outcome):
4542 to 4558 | 1.02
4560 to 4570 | -0.65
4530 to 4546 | 0.74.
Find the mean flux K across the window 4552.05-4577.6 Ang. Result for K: 14.3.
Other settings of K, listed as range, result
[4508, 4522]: 14.2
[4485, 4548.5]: 13.6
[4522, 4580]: 13.3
